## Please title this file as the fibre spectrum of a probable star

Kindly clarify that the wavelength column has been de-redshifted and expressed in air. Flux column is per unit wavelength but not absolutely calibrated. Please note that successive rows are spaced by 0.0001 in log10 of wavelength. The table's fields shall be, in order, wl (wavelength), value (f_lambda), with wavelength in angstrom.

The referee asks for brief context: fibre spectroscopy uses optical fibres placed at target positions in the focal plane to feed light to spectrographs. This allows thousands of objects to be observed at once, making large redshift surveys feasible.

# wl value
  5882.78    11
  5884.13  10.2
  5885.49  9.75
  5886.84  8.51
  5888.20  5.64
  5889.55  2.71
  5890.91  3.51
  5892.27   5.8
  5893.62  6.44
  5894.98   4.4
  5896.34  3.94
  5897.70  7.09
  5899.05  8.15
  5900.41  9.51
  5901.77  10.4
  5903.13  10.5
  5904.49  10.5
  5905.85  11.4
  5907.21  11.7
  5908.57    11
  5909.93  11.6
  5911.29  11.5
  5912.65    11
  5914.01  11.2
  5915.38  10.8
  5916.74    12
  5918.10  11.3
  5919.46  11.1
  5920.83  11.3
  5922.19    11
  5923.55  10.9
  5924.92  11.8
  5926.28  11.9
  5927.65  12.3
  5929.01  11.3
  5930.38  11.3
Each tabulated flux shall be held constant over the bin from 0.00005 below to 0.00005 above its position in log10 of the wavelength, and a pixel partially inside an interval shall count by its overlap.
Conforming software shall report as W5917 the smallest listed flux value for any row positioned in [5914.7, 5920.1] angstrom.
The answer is 10.8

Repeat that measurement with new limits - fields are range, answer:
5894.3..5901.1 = 3.94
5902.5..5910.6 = 10.5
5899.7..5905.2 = 9.51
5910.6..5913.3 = 11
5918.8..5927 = 10.9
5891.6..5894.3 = 5.8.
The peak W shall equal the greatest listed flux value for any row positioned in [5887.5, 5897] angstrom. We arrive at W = 6.44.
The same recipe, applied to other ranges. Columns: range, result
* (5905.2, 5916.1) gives 11.7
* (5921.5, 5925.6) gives 11.8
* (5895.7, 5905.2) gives 10.5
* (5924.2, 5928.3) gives 12.3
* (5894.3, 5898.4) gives 7.09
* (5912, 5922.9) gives 12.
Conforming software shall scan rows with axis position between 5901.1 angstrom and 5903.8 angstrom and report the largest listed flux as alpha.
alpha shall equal 10.5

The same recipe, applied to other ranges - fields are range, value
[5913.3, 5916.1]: 11.2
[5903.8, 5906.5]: 11.4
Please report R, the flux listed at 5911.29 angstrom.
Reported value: 11.5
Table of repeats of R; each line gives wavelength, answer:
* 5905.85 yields 11.4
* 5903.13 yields 10.5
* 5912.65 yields 11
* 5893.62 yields 6.44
